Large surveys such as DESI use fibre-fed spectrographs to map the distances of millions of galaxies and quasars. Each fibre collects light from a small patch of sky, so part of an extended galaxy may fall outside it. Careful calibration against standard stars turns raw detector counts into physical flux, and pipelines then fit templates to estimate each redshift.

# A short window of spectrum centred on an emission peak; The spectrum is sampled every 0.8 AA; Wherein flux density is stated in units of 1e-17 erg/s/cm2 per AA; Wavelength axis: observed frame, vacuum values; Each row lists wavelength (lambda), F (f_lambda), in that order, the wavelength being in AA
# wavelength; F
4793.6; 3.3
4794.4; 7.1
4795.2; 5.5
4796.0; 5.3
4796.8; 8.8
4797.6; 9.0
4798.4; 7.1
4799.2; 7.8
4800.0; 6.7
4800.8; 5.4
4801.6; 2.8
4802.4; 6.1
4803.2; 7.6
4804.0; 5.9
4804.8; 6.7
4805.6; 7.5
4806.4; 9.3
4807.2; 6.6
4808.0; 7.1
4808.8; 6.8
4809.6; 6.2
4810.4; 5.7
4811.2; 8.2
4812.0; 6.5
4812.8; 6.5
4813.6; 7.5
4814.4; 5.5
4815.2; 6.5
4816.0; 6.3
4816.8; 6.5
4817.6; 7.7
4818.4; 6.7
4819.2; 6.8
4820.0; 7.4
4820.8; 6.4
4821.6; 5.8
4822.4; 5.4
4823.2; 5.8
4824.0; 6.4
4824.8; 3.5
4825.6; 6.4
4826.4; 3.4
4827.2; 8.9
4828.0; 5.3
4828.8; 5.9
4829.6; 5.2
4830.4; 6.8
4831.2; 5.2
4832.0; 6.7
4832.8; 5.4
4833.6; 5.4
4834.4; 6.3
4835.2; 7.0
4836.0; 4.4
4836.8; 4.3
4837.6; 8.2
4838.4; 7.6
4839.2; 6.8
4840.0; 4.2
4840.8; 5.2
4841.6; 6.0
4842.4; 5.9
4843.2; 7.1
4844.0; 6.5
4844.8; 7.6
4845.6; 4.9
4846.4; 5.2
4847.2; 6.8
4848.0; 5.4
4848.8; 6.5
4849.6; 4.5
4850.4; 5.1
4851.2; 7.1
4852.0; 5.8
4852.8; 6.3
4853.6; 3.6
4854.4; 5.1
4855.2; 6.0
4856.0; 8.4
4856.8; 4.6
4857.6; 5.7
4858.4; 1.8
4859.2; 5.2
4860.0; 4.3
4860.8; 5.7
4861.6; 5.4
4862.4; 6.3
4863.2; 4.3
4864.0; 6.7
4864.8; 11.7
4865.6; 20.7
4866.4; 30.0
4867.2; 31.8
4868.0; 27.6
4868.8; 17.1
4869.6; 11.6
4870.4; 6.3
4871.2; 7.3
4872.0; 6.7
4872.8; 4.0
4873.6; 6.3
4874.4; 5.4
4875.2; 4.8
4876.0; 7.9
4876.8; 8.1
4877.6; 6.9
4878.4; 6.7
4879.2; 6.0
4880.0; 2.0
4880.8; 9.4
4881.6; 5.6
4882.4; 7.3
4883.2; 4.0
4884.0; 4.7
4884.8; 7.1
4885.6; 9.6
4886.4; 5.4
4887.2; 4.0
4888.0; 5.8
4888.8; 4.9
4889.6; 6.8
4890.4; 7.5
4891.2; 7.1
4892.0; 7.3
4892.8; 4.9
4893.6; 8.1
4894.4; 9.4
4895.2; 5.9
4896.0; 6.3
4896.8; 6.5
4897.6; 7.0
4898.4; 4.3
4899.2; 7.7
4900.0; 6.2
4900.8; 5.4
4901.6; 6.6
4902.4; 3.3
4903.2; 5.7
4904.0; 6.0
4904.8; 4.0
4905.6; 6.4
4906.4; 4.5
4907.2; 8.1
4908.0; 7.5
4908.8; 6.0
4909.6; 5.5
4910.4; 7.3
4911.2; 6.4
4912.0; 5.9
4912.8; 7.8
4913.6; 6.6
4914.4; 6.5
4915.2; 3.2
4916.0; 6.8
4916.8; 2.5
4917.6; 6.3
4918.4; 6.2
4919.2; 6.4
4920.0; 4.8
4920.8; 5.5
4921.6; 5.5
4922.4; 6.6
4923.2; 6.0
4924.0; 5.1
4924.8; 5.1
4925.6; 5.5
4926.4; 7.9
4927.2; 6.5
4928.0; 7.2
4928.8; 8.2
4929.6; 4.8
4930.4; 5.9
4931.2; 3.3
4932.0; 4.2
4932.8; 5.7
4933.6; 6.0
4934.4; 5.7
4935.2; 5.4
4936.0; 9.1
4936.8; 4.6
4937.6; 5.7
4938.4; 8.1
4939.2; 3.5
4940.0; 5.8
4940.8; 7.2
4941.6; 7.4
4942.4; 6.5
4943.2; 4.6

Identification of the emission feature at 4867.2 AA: H-gamma 4340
